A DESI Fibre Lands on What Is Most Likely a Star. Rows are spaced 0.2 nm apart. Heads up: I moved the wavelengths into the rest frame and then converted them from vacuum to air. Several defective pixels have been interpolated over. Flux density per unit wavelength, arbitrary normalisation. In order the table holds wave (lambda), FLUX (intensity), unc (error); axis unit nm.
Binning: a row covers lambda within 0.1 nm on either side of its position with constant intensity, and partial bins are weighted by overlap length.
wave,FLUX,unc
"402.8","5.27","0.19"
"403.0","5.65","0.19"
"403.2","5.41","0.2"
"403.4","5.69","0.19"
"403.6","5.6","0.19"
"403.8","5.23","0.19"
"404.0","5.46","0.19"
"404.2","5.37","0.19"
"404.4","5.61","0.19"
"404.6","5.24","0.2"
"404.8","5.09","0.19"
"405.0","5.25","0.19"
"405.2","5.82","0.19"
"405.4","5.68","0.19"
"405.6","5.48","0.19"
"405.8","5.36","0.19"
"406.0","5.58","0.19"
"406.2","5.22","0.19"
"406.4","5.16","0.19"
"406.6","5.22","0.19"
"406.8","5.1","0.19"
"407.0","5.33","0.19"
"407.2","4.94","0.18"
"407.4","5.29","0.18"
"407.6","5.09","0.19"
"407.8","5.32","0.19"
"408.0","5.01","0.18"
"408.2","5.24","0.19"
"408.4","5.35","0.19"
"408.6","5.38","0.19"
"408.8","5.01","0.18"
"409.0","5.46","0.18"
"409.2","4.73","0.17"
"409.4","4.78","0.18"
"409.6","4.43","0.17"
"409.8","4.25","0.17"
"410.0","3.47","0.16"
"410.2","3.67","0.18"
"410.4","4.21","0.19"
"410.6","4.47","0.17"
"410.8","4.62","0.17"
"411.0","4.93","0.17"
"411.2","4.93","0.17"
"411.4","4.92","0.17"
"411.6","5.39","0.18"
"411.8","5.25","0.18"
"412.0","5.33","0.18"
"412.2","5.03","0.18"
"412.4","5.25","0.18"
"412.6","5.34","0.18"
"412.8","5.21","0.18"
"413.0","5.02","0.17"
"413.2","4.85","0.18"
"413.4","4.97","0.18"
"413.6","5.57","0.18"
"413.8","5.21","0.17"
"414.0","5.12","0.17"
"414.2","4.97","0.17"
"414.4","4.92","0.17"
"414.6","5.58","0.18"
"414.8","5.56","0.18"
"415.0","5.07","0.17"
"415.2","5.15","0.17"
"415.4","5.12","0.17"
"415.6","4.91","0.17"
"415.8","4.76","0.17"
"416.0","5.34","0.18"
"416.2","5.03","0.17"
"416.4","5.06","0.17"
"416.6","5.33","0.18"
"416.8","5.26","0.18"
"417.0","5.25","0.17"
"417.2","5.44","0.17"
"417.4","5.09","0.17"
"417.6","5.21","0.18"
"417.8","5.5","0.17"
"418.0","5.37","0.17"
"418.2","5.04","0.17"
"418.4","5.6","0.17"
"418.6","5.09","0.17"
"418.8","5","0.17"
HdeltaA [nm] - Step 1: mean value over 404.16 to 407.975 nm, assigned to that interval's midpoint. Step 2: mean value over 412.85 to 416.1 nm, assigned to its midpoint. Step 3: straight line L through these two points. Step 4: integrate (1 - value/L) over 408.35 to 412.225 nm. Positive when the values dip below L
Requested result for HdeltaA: 0.34 nm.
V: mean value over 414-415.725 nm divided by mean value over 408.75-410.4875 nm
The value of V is 1.16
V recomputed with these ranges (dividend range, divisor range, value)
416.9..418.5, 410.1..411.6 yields 1.16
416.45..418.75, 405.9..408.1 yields 1.01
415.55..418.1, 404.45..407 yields 0.97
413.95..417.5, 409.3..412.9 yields 1.09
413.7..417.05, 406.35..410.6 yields 1.06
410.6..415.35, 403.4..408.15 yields 0.96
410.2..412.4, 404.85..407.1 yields 0.91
